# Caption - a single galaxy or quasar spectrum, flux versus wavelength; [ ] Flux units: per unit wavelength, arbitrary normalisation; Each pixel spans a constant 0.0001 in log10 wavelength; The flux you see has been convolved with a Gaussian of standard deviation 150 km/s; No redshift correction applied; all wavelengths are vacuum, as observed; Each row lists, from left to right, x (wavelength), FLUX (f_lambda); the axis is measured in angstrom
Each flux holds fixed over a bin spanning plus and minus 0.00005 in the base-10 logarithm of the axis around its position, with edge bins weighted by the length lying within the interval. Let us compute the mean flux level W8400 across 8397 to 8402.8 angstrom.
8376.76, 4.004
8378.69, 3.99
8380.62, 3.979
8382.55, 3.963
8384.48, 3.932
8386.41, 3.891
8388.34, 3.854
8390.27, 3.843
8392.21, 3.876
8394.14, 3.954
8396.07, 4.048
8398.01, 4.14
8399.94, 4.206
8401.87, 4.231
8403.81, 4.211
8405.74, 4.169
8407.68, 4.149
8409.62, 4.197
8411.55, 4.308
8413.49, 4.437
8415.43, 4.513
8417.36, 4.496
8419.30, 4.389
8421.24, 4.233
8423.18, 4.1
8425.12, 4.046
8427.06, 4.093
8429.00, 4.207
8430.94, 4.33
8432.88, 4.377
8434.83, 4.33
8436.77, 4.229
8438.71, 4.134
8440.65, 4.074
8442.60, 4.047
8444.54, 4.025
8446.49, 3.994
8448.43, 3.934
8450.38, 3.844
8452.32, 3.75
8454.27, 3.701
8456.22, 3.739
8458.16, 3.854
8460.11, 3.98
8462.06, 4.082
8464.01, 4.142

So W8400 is 4.19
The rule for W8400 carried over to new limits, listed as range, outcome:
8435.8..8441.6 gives 4.15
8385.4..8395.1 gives 3.88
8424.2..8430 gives 4.12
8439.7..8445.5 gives 4.05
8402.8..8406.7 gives 4.19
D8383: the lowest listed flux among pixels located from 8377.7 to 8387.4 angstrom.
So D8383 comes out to 3.891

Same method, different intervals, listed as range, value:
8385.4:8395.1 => 3.843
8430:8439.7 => 4.134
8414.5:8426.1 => 4.046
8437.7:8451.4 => 3.844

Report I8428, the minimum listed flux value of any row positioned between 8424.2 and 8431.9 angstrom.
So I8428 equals 4.046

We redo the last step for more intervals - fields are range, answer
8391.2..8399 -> 3.876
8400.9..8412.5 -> 4.149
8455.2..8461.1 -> 3.739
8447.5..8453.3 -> 3.75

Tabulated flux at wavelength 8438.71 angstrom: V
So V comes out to 4.134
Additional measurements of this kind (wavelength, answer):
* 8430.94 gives 4.33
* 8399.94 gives 4.206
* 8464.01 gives 4.142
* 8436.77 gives 4.229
